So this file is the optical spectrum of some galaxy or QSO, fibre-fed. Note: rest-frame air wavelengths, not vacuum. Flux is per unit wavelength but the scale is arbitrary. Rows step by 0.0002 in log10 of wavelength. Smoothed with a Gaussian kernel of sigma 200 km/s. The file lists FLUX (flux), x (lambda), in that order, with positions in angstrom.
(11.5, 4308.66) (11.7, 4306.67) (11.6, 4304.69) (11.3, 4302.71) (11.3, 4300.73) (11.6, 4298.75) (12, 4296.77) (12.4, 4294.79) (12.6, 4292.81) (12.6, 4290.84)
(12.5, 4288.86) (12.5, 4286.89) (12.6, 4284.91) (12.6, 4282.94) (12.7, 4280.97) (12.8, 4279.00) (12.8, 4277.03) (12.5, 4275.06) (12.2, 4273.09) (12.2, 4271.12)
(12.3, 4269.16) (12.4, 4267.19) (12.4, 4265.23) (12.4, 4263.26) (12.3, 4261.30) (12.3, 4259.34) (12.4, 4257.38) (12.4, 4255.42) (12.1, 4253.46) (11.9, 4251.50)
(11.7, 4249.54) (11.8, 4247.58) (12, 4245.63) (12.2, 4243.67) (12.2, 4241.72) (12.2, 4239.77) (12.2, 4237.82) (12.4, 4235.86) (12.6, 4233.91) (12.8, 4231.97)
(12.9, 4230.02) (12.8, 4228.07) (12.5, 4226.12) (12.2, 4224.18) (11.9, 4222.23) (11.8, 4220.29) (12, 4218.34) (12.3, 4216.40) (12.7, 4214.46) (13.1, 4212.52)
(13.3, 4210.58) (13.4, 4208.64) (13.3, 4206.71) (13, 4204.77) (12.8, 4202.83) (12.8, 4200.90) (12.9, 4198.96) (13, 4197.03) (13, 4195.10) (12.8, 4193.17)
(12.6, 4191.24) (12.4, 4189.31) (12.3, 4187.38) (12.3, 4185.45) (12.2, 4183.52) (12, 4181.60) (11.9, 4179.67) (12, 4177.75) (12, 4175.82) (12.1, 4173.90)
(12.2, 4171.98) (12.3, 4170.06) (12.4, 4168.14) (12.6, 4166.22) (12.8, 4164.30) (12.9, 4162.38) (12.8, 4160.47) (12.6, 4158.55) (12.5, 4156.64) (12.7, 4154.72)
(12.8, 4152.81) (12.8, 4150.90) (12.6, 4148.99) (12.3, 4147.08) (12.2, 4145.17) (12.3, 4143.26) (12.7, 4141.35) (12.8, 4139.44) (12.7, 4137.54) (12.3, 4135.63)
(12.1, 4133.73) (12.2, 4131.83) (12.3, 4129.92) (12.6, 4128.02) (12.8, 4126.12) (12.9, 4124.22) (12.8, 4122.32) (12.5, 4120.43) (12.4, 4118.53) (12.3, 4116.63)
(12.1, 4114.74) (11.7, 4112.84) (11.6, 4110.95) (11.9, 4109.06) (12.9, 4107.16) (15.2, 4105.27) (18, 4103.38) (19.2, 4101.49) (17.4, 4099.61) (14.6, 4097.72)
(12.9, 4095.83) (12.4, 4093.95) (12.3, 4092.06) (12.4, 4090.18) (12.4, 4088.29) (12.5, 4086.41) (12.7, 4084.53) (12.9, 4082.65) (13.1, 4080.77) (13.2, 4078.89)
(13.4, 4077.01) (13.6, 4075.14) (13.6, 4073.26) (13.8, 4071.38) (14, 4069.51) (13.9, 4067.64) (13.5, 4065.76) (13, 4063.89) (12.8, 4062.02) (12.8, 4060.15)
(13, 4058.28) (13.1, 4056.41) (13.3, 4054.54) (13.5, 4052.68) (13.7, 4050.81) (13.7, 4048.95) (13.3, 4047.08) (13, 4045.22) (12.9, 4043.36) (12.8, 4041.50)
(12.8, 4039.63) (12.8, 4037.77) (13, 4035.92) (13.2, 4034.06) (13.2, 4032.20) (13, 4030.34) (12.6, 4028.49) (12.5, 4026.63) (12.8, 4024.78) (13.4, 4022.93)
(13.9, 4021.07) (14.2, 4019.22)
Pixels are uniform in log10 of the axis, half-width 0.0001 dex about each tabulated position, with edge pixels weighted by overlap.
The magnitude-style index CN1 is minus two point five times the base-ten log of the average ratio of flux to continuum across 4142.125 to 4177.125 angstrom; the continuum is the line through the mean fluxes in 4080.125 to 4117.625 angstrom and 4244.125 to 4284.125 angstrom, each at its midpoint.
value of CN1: 0.05 mag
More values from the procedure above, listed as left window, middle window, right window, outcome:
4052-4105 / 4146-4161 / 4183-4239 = 0.04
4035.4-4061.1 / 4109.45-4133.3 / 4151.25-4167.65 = 0.04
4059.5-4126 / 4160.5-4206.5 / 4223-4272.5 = 0.02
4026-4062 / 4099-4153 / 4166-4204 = -0.03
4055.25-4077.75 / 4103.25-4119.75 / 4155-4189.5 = 0.01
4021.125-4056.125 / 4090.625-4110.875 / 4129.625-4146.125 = -0.15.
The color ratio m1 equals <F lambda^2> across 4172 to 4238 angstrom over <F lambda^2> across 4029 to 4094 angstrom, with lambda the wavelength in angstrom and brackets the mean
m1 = 1.03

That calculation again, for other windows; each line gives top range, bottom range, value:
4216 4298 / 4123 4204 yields 1.03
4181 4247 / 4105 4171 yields 1.04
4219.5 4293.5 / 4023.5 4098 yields 1.04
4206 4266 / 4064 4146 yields 1.00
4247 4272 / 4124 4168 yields 1.03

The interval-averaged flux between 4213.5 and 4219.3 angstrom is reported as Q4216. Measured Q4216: 12.3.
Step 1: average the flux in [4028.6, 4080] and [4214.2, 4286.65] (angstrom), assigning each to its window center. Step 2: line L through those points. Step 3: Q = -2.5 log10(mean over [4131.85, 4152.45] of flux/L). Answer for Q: 0.031 mag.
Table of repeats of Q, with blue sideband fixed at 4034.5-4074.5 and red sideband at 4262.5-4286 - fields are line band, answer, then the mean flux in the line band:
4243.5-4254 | 0.06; 11.9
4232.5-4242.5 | 0.02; 12.4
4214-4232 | 0.03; 12.4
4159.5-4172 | 0.02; 12.6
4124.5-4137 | 0.05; 12.4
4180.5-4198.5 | 0.02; 12.5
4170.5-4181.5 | 0.07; 12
